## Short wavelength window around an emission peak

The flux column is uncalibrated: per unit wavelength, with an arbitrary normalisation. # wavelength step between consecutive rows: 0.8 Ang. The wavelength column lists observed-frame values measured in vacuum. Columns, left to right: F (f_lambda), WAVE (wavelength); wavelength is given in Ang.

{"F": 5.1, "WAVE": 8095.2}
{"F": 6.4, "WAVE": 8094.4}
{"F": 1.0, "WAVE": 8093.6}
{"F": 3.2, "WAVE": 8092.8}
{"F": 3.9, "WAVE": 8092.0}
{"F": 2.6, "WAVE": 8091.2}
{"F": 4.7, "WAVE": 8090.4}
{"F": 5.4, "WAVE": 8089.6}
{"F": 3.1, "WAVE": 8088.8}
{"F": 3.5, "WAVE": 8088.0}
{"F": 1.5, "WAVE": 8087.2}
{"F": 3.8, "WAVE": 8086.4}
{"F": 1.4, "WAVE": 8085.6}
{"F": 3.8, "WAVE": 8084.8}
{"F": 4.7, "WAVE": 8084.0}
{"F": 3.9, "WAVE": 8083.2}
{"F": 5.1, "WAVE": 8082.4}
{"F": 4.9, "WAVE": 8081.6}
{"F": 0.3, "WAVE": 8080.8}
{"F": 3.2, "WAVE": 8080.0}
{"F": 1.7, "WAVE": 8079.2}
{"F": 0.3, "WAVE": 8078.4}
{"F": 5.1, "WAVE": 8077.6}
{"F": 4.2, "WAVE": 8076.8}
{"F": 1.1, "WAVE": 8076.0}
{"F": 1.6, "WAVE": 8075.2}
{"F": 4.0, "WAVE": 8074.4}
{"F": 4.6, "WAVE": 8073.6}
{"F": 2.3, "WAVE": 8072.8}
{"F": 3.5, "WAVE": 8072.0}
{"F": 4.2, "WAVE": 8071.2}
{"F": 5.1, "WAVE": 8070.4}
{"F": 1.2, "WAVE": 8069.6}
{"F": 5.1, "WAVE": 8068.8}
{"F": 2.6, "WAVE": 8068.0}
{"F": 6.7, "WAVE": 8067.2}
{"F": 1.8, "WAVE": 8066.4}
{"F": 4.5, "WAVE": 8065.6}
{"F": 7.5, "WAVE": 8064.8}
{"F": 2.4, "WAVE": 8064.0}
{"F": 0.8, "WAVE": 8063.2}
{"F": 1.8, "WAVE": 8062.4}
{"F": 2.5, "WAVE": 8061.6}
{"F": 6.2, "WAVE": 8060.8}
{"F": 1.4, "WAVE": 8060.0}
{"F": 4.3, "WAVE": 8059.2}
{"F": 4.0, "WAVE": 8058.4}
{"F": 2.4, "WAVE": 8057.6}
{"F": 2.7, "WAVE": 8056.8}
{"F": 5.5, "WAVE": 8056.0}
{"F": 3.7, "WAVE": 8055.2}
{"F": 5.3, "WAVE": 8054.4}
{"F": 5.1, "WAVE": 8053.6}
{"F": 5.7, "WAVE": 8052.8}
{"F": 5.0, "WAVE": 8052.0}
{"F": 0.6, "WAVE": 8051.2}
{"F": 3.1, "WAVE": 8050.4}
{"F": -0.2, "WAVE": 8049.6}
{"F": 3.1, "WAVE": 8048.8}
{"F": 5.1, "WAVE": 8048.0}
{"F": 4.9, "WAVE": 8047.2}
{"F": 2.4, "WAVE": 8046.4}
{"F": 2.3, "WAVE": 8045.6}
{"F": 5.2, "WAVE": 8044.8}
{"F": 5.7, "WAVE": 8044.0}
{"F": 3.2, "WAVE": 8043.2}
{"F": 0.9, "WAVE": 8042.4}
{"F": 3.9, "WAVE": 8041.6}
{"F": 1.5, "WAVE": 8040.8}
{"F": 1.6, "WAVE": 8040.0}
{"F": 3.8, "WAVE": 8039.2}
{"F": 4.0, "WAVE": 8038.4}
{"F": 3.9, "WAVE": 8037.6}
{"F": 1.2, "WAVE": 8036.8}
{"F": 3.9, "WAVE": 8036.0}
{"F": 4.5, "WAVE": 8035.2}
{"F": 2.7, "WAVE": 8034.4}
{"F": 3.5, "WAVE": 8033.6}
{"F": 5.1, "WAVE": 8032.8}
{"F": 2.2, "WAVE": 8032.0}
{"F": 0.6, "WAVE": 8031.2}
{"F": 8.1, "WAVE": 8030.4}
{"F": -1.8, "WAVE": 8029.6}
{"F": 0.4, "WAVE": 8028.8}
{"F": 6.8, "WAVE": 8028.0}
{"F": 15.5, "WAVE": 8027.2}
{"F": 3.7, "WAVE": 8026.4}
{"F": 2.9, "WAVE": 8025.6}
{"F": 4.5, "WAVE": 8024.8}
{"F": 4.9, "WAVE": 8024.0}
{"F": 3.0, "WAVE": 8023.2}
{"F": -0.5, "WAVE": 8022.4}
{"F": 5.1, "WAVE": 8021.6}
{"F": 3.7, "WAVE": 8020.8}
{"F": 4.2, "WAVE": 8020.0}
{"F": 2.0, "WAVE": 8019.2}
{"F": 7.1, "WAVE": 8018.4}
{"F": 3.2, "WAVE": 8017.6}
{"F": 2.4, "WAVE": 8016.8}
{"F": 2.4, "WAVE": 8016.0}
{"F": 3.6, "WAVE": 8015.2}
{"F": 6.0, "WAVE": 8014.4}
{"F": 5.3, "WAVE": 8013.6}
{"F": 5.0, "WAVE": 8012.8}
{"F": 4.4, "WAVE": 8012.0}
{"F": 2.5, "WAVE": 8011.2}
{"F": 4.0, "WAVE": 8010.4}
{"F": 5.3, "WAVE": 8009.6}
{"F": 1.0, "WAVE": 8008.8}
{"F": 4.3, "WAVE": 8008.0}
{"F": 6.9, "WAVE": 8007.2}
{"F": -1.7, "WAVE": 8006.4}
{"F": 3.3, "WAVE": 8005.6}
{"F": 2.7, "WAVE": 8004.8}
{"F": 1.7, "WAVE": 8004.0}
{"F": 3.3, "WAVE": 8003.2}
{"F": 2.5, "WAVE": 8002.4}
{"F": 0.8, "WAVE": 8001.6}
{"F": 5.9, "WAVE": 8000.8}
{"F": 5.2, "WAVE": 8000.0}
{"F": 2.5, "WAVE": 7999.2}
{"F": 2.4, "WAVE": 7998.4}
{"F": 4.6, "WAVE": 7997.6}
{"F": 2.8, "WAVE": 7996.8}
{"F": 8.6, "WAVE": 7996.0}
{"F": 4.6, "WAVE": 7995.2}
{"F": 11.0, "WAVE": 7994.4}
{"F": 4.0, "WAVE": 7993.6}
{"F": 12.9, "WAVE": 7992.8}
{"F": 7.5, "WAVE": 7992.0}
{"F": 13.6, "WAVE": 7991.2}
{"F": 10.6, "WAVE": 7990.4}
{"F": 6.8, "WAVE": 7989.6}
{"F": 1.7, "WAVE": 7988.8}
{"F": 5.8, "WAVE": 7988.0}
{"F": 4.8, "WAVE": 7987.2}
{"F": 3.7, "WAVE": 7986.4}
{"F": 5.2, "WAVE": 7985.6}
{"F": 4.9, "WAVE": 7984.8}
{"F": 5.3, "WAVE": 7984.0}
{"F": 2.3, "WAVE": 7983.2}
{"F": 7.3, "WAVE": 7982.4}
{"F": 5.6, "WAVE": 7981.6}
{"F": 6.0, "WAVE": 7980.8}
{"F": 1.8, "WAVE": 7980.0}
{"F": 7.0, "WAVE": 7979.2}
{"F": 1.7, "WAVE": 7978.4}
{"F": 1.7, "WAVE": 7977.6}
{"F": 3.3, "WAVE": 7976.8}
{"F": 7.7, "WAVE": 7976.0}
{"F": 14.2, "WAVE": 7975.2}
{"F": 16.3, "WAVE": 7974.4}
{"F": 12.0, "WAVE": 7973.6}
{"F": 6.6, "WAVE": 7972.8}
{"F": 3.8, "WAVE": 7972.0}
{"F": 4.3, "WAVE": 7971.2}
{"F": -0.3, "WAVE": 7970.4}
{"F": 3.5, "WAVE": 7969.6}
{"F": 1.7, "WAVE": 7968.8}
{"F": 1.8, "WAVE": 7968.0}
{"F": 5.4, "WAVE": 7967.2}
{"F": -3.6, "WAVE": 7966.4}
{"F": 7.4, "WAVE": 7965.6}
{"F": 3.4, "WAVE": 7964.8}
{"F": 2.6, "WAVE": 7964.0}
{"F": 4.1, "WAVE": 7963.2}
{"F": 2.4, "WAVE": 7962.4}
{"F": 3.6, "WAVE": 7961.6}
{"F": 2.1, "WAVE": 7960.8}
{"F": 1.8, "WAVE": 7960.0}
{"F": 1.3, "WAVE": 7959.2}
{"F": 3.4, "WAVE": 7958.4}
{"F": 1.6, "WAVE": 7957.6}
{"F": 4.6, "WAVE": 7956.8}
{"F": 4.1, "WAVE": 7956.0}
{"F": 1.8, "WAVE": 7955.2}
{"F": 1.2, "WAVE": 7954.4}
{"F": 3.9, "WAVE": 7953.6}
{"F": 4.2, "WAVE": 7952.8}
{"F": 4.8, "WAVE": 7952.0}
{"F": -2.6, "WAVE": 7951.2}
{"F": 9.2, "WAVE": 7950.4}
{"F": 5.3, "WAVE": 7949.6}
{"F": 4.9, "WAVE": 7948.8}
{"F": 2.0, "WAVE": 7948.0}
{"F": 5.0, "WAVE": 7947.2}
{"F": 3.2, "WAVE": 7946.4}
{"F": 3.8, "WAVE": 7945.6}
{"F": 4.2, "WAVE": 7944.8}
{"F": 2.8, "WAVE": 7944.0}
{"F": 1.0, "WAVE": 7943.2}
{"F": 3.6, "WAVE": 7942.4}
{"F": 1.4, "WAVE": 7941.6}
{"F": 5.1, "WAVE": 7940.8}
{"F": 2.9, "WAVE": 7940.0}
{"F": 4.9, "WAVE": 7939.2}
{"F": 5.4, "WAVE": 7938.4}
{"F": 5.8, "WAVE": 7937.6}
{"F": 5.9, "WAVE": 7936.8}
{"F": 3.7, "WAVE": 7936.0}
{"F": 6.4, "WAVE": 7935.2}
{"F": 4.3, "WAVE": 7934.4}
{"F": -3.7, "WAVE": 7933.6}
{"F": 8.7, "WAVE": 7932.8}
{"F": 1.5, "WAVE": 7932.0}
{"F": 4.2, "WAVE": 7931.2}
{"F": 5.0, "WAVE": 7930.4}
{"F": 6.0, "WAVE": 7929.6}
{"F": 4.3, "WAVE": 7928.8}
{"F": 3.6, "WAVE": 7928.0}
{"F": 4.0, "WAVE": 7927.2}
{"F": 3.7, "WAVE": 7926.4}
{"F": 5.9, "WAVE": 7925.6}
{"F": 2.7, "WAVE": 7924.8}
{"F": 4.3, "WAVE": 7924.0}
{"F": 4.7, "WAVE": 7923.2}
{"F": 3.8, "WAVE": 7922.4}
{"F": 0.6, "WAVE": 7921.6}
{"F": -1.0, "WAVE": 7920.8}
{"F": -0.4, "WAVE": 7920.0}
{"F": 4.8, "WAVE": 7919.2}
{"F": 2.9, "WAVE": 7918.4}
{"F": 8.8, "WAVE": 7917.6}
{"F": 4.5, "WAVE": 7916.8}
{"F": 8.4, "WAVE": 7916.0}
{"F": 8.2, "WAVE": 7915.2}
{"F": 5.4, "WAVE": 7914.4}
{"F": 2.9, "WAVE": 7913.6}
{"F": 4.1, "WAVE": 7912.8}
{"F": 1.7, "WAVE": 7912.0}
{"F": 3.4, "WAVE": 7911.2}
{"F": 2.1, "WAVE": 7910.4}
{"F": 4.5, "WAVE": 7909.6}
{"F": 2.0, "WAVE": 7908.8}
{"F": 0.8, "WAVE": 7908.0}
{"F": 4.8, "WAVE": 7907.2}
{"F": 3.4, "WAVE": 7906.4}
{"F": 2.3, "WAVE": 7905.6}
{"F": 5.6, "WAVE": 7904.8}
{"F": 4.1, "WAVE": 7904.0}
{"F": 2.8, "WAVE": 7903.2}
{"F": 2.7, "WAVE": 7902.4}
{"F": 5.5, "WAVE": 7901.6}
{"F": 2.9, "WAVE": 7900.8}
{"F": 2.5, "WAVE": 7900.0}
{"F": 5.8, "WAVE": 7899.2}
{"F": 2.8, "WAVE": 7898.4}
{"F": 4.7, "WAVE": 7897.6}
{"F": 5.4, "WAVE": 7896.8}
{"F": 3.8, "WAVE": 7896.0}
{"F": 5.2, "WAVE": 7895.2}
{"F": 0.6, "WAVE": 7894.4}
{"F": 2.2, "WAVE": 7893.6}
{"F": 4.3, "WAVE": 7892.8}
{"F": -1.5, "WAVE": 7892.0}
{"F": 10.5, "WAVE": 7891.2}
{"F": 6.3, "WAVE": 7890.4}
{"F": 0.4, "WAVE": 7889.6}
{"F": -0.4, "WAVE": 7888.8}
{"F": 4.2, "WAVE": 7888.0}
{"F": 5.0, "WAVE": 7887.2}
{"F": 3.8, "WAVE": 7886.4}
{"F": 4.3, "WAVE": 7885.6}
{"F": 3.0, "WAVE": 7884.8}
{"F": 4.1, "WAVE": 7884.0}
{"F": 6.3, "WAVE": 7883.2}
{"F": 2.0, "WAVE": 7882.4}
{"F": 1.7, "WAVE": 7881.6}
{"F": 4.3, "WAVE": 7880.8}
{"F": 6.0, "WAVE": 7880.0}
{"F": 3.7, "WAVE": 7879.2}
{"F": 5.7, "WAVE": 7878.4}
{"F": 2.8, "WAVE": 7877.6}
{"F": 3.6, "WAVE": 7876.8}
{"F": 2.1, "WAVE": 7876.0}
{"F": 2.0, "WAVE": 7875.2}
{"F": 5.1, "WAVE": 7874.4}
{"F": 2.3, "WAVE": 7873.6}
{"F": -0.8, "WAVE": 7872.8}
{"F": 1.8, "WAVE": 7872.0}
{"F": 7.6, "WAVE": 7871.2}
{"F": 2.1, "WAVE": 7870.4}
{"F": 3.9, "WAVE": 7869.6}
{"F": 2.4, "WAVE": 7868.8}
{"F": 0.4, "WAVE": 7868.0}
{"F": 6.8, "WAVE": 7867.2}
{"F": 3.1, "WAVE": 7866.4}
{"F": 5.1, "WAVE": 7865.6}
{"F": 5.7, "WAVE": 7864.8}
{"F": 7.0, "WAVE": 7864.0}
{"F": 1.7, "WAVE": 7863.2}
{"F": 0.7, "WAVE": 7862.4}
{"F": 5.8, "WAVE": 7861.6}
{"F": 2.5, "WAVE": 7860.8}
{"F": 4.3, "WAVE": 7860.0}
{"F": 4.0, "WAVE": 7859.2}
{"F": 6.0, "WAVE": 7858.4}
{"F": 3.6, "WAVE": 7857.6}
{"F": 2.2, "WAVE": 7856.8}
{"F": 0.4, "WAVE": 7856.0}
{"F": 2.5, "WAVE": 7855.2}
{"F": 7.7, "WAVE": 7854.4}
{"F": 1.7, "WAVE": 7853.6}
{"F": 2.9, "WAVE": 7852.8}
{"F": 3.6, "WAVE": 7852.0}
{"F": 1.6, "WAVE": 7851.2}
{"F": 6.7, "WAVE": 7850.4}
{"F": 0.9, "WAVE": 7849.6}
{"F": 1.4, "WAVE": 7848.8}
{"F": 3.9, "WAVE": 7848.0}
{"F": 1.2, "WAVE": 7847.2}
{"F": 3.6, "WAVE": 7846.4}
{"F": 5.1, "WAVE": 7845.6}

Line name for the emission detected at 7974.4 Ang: [S II]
